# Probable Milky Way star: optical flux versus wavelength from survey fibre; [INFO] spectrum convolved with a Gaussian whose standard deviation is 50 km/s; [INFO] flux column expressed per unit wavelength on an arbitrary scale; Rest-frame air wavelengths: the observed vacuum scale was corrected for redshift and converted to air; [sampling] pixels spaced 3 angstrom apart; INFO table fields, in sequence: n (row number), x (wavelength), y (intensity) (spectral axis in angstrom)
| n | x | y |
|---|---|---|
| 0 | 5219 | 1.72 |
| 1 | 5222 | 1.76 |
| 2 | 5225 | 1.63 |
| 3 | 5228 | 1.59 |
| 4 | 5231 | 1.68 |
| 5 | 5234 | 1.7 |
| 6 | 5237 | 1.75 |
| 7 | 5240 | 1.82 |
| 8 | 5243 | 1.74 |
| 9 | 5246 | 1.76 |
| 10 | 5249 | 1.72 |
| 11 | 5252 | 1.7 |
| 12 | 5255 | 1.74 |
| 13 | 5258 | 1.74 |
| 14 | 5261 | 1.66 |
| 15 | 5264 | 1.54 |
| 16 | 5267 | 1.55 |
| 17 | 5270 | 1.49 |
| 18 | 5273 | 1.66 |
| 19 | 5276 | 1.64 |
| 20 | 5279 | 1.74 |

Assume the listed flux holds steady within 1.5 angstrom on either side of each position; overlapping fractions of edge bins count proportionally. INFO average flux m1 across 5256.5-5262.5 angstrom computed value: 1.7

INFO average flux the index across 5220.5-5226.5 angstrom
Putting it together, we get 1.7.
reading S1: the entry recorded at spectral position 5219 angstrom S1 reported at 1.72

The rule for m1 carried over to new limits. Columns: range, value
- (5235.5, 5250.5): 1.76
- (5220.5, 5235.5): 1.67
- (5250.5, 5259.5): 1.73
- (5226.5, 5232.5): 1.64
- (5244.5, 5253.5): 1.73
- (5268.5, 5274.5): 1.57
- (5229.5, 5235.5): 1.69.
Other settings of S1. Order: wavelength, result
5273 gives 1.66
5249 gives 1.72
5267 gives 1.55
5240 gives 1.82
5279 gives 1.74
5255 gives 1.74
